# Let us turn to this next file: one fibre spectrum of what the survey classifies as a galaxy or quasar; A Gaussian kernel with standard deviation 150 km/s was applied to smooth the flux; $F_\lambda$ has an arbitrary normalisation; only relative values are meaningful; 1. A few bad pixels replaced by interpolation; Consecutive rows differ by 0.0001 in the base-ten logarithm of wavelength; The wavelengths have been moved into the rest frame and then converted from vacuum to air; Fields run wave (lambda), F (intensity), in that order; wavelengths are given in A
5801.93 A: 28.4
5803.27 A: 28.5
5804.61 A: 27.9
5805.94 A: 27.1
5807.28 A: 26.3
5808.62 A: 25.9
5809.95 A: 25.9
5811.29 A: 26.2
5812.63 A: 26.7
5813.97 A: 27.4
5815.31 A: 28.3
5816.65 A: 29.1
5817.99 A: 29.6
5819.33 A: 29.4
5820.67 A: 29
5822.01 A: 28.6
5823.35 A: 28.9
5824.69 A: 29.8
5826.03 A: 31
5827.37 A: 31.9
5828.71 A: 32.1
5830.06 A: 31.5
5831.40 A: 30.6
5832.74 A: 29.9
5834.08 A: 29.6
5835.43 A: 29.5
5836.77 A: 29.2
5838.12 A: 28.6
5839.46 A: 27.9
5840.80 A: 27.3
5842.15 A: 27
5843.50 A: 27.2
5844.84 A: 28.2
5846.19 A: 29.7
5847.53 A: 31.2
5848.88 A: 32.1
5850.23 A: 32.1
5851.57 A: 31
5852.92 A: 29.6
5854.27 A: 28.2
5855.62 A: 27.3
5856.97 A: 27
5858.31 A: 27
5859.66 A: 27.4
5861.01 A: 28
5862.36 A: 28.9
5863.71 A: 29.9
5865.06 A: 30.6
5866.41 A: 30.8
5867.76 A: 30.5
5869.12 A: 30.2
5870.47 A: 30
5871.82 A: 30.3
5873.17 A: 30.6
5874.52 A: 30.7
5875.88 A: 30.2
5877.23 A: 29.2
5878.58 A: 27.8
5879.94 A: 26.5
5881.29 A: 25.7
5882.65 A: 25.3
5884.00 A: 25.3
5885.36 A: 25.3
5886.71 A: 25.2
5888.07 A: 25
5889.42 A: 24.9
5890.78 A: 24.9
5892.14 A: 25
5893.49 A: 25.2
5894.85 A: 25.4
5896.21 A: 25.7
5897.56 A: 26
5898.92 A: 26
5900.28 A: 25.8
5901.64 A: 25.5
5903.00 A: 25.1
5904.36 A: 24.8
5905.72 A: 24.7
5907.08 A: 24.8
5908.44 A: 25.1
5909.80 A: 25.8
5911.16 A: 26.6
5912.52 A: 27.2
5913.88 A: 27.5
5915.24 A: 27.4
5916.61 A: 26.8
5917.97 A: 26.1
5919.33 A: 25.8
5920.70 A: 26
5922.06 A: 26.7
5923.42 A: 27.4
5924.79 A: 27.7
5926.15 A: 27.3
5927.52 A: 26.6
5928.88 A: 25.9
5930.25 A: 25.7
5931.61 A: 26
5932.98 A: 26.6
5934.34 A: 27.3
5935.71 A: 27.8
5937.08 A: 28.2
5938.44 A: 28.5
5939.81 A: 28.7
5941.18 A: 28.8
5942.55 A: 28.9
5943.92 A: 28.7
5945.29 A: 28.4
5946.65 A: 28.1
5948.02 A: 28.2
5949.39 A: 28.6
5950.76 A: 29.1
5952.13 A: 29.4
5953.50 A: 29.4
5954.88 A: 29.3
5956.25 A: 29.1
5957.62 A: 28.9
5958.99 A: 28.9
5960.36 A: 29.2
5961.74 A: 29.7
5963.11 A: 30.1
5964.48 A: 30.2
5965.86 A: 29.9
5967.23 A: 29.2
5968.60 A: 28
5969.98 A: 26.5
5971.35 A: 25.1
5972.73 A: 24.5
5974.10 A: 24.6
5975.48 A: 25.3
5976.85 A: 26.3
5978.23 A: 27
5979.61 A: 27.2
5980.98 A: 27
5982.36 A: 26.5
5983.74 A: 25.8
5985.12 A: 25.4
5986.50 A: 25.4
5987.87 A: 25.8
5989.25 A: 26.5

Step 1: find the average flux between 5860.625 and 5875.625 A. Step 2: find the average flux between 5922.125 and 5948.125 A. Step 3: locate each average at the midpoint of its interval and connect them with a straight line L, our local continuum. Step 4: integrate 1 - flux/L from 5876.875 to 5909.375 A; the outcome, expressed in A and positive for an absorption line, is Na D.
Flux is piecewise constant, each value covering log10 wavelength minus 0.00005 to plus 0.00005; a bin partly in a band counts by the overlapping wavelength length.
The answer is 4.0 A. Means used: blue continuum 30.1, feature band 25.6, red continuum 27.6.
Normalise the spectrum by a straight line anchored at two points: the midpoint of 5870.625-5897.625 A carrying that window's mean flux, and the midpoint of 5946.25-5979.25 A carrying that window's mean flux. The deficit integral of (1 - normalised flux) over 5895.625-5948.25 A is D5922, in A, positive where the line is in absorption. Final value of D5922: 1.3 A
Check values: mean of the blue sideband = 26.8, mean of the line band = 26.8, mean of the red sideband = 28.1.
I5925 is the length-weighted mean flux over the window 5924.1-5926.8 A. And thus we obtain 27.5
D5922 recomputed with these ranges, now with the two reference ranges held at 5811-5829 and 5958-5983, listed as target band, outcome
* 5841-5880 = -0.8 A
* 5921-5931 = 0.5 A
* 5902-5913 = 1.1 A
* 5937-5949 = -0.3 A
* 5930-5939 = 0.2 A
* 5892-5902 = 1.0 A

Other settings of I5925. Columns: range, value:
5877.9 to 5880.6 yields 27.1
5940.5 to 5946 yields 28.7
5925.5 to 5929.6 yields 26.6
